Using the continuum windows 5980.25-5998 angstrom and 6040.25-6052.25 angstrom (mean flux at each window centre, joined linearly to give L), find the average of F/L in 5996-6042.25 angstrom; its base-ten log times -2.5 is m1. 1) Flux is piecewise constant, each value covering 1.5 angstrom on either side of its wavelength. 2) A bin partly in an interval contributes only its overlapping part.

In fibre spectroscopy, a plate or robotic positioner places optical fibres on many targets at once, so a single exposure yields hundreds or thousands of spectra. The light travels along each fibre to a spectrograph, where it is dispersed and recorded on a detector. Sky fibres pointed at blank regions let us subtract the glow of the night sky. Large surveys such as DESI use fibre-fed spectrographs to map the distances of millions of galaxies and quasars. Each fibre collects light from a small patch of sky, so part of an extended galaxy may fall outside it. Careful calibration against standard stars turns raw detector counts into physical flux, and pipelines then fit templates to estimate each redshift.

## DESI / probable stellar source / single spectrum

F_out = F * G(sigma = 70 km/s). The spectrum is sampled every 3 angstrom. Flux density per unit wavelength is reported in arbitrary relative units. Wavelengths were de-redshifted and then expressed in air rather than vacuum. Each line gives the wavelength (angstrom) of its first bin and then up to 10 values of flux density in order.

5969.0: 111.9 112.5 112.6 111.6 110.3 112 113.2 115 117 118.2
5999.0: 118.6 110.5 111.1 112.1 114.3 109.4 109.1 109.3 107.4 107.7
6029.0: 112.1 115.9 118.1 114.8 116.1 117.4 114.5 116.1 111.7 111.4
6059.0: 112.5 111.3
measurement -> 0.02 mag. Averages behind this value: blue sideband 115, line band 113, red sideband 116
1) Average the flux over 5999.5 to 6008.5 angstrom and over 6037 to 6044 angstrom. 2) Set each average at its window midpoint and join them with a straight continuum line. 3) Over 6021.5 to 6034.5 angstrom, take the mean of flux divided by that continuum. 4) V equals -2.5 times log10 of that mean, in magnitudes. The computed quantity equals 0.031 mag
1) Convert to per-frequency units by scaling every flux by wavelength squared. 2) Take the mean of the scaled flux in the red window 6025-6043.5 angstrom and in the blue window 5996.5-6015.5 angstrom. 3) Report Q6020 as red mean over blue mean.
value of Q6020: 1.02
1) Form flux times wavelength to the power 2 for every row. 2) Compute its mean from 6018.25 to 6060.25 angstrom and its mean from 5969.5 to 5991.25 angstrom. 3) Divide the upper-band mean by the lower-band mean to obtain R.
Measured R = 1.03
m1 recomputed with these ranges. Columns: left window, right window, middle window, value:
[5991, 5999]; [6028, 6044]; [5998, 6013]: 0.04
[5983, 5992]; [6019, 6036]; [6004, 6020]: 0.01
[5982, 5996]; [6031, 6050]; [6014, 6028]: 0.07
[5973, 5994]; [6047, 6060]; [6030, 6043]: -0.03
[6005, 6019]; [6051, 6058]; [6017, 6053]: -0.02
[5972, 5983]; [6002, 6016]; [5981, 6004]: -0.03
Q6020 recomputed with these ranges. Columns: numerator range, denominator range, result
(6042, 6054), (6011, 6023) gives 1.06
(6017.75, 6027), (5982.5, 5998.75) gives 0.95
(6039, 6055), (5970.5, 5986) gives 1.05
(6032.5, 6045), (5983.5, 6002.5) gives 1.03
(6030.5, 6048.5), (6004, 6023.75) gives 1.06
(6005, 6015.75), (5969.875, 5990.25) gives 1.01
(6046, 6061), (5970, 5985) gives 1.04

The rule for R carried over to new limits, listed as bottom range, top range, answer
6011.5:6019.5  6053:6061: 1.03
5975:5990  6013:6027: 0.98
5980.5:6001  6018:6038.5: 0.99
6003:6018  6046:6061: 1.03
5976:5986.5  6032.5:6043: 1.06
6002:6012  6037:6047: 1.05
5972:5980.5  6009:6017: 1.01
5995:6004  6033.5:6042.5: 1.02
